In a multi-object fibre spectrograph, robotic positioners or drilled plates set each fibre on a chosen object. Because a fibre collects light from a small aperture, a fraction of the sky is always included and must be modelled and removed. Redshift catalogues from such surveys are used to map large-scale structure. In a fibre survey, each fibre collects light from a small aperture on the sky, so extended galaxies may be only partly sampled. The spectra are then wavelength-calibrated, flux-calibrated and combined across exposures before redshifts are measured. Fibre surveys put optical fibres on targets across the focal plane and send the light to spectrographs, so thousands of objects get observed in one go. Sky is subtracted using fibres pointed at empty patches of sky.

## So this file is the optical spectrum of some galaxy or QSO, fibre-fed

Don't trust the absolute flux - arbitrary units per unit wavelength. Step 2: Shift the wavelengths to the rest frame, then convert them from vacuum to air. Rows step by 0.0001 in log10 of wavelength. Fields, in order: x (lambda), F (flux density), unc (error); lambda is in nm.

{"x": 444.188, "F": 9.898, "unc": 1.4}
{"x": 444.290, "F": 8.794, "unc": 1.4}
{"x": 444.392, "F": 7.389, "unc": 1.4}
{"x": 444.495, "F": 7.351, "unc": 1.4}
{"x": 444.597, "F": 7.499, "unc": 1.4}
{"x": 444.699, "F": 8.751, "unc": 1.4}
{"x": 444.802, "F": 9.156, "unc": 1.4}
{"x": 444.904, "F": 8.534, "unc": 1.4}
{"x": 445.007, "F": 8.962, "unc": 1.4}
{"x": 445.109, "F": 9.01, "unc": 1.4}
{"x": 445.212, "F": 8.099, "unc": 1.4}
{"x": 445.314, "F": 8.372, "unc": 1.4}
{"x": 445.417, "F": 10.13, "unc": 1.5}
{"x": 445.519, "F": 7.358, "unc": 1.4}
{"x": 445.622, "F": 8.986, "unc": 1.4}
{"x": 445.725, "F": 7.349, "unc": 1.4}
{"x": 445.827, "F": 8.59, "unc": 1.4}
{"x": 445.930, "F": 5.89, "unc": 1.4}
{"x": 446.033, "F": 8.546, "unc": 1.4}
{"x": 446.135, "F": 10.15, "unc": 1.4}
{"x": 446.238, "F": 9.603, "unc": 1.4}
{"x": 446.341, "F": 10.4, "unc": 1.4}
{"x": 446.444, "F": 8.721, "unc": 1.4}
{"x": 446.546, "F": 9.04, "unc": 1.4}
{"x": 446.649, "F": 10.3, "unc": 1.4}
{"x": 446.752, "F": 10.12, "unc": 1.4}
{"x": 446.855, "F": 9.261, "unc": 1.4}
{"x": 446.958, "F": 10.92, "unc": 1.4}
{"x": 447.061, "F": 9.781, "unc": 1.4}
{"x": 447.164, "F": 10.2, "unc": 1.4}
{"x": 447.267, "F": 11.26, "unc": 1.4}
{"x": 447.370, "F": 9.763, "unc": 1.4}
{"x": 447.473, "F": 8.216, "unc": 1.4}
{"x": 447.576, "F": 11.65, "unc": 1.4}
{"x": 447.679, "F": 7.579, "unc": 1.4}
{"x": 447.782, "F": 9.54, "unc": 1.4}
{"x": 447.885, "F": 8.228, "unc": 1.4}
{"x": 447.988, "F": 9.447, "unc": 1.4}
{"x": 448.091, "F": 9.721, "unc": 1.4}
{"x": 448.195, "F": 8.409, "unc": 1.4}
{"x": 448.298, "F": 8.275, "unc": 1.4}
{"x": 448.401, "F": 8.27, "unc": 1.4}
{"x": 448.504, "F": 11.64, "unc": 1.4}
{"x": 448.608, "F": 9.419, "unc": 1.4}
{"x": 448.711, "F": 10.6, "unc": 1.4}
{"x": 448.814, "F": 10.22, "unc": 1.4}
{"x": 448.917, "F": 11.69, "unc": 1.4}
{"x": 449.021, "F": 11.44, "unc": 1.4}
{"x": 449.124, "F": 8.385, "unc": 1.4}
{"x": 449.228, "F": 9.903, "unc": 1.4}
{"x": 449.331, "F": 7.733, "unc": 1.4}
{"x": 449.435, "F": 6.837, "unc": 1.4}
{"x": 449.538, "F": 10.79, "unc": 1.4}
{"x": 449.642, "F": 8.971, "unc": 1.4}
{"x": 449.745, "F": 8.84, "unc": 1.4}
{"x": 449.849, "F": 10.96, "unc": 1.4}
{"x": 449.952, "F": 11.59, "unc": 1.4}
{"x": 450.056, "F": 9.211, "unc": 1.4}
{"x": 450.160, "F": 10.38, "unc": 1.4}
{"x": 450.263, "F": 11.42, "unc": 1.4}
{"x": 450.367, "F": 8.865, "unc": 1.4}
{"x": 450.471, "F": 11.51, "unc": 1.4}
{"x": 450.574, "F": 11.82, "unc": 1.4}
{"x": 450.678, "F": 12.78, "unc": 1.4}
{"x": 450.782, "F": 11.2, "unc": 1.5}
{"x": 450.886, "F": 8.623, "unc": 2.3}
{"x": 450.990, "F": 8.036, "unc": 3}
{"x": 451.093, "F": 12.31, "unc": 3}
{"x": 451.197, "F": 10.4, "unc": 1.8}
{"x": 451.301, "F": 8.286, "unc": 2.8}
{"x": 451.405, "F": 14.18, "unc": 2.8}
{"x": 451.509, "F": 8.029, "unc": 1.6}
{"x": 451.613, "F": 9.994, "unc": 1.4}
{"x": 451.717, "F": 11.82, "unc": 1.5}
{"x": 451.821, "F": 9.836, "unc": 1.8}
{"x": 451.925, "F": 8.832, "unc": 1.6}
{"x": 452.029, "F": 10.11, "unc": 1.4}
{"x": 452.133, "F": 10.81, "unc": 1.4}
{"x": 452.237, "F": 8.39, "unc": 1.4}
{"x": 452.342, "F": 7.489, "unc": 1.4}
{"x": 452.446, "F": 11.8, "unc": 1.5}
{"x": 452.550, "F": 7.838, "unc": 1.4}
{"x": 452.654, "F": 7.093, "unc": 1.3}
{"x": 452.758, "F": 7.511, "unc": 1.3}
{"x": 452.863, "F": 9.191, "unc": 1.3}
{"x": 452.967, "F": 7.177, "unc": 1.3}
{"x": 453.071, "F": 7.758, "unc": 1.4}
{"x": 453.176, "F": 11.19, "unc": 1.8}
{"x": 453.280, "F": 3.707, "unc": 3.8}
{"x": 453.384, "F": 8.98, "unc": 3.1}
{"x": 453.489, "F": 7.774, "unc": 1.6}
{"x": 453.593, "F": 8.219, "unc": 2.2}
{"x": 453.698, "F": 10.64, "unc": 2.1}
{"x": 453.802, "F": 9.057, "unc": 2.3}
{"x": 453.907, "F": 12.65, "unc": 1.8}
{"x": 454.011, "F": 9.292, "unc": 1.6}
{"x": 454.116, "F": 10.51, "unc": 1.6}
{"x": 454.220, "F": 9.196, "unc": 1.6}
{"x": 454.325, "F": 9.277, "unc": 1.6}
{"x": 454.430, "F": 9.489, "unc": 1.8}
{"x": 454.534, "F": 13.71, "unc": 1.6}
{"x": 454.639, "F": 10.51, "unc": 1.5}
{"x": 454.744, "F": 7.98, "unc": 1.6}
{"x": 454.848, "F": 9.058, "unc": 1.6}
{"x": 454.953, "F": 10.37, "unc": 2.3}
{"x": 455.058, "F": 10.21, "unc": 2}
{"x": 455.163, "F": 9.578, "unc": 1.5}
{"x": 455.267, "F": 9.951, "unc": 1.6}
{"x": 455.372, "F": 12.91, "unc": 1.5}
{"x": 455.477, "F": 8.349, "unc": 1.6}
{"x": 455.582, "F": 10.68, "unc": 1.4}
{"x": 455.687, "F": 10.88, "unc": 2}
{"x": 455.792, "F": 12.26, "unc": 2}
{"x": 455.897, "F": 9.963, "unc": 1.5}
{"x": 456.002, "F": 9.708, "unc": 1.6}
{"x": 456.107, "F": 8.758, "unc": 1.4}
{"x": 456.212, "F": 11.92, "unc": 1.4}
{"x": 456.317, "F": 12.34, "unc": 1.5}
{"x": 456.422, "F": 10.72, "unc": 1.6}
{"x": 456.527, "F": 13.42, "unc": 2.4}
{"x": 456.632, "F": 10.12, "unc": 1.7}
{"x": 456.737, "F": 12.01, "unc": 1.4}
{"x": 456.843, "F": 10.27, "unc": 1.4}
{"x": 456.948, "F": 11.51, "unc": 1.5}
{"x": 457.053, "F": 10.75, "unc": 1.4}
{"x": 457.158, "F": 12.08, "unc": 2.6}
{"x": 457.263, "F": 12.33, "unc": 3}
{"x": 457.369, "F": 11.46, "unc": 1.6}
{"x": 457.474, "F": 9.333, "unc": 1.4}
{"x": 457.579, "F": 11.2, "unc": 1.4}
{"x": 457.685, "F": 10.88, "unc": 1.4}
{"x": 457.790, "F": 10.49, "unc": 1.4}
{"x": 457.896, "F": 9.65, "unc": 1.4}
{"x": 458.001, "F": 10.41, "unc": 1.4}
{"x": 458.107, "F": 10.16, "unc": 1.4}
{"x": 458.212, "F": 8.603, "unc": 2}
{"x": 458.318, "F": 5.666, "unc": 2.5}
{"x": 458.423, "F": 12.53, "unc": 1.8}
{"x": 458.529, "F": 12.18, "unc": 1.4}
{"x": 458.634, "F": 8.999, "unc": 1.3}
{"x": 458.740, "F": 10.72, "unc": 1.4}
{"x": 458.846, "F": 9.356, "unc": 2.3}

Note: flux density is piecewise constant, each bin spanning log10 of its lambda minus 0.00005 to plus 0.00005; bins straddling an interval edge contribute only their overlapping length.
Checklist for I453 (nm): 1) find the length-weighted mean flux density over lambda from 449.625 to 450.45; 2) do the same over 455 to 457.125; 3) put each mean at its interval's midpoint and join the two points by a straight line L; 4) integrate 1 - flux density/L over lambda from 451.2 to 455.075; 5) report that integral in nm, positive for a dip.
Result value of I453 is 0.398 nm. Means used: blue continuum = 10.1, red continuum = 10.8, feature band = 9.41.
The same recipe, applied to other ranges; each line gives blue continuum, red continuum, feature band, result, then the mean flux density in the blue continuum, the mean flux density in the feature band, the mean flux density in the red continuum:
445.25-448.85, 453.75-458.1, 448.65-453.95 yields 0.14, 9.31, 9.66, 10.6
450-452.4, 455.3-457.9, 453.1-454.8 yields 0.18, 10.2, 9.49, 11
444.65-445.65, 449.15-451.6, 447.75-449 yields -0.01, 8.73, 9.67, 10.1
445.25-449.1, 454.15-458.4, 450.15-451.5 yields -0.11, 9.43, 10.7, 10.5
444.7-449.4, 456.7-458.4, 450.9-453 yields 0.08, 9.29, 9.46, 10.4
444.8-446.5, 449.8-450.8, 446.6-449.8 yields 0.10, 8.69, 9.59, 11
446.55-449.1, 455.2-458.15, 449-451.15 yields 0.00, 9.8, 10.1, 10.9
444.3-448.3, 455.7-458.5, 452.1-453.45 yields 0.23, 9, 8.34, 10.7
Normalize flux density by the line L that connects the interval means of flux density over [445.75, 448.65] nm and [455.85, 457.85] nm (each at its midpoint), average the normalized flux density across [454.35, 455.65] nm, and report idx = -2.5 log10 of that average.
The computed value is 0.05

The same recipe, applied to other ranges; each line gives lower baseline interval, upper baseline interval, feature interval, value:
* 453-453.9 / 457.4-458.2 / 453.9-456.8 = -0.13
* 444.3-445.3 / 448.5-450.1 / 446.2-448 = -0.07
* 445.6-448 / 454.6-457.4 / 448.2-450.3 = -0.01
